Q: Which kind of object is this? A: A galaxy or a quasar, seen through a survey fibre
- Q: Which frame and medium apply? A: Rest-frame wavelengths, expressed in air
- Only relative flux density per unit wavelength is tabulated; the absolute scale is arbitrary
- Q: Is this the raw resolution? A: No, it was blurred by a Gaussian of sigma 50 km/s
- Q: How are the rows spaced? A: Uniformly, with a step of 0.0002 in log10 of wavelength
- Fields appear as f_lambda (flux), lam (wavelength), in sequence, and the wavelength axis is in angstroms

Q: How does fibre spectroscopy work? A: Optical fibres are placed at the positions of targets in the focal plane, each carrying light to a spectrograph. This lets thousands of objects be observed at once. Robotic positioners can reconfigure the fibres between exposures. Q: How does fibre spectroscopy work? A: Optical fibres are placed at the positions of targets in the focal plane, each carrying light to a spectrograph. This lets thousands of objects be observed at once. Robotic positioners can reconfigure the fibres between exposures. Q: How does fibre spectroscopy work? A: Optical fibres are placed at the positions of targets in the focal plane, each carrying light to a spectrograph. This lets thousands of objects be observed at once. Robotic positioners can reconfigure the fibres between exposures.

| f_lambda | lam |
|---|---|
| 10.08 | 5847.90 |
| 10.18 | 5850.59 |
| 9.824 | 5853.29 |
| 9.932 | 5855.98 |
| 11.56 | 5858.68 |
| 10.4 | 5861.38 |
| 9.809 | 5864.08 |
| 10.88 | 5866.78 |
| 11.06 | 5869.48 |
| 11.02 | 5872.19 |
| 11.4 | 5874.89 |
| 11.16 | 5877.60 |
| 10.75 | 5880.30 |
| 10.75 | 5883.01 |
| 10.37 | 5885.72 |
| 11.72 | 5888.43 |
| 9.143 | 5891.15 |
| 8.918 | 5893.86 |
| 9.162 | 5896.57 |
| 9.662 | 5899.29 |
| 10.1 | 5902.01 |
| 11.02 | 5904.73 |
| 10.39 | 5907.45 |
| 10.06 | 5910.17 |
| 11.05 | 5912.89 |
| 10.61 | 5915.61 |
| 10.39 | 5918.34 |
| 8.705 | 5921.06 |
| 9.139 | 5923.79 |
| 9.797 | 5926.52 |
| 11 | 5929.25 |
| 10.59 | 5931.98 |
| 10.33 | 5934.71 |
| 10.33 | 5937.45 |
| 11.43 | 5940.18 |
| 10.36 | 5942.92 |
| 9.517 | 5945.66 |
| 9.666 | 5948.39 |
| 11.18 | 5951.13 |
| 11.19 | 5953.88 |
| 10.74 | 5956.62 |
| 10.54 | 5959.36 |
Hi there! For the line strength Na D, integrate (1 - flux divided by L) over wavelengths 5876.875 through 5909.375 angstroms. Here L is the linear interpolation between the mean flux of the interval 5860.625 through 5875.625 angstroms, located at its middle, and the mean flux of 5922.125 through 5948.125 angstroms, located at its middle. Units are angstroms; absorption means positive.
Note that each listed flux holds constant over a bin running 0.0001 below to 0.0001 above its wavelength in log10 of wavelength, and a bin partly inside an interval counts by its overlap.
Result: 1.0 angstroms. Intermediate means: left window 10.8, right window 10.2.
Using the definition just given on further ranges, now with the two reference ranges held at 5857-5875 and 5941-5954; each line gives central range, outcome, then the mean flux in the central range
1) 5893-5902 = 1.1 angstroms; 9.39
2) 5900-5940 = 0.9 angstroms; 10.3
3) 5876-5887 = 0.0 angstroms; 10.8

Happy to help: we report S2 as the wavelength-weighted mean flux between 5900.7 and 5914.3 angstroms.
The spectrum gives 10.5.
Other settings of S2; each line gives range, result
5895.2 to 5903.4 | 9.64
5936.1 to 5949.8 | 10.3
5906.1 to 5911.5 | 10.2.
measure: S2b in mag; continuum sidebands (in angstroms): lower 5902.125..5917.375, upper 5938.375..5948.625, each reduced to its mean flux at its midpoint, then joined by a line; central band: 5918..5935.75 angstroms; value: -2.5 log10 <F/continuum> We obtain 0.05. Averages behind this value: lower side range 10.6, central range 9.97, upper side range 10.3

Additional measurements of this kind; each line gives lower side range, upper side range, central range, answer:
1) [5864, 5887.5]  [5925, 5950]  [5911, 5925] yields 0.05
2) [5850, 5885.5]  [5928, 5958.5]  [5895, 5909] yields 0.06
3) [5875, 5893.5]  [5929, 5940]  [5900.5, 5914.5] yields 0.01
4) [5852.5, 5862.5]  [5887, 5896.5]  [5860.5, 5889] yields -0.07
